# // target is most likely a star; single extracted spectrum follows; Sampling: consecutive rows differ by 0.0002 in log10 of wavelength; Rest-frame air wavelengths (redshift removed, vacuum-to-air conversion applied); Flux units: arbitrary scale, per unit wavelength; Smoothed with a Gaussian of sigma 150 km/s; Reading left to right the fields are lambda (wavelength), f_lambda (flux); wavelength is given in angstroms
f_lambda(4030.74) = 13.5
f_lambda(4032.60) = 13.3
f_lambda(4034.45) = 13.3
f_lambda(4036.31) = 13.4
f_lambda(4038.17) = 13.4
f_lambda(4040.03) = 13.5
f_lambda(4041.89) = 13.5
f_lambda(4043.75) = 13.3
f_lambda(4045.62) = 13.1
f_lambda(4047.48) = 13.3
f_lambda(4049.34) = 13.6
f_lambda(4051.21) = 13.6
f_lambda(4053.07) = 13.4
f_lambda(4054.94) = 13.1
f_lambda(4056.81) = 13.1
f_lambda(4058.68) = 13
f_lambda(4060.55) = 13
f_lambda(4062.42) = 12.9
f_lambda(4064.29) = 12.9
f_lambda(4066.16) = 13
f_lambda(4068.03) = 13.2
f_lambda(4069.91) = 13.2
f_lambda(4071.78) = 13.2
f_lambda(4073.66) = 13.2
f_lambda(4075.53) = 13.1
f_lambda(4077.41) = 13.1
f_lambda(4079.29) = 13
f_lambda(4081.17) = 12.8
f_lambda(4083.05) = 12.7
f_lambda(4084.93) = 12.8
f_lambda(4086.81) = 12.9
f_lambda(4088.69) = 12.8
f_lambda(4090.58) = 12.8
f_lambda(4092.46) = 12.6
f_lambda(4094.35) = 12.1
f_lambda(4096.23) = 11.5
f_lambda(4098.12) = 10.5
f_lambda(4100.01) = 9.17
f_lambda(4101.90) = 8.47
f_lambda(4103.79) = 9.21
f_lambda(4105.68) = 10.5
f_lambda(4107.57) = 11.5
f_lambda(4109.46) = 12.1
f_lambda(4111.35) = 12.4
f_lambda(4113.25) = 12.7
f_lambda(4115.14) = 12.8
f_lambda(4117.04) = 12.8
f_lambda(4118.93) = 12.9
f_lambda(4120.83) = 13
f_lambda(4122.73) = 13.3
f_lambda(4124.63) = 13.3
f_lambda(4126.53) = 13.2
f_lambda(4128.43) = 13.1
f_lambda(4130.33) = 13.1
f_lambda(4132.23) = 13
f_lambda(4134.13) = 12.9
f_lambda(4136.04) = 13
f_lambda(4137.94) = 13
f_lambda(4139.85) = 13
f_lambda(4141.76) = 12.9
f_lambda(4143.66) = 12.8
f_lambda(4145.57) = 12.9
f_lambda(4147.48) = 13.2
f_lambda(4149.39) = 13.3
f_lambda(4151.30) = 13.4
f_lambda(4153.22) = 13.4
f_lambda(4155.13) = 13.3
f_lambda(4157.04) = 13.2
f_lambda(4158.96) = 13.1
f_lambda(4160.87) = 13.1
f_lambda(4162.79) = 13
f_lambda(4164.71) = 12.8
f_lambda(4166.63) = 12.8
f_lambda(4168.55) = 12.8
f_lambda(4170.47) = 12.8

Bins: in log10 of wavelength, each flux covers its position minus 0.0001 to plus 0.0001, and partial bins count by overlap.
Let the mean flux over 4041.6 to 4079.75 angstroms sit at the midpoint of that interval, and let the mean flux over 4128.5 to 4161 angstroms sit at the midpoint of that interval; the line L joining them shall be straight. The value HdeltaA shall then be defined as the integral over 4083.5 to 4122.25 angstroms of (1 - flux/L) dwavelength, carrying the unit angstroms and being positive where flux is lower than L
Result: 3.9 angstroms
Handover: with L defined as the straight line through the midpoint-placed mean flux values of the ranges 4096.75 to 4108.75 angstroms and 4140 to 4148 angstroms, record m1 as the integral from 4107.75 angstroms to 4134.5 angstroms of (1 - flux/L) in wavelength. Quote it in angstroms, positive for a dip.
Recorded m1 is -3.7 angstroms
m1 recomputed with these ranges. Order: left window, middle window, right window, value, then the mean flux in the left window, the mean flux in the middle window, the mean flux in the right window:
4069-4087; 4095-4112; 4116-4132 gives 3.2 angstroms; 13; 10.6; 13.1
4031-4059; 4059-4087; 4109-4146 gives 0.4 angstroms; 13.3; 13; 12.9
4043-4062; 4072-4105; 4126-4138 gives 3.0 angstroms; 13.2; 11.9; 13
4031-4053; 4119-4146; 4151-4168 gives 0.3 angstroms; 13.4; 13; 13.1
